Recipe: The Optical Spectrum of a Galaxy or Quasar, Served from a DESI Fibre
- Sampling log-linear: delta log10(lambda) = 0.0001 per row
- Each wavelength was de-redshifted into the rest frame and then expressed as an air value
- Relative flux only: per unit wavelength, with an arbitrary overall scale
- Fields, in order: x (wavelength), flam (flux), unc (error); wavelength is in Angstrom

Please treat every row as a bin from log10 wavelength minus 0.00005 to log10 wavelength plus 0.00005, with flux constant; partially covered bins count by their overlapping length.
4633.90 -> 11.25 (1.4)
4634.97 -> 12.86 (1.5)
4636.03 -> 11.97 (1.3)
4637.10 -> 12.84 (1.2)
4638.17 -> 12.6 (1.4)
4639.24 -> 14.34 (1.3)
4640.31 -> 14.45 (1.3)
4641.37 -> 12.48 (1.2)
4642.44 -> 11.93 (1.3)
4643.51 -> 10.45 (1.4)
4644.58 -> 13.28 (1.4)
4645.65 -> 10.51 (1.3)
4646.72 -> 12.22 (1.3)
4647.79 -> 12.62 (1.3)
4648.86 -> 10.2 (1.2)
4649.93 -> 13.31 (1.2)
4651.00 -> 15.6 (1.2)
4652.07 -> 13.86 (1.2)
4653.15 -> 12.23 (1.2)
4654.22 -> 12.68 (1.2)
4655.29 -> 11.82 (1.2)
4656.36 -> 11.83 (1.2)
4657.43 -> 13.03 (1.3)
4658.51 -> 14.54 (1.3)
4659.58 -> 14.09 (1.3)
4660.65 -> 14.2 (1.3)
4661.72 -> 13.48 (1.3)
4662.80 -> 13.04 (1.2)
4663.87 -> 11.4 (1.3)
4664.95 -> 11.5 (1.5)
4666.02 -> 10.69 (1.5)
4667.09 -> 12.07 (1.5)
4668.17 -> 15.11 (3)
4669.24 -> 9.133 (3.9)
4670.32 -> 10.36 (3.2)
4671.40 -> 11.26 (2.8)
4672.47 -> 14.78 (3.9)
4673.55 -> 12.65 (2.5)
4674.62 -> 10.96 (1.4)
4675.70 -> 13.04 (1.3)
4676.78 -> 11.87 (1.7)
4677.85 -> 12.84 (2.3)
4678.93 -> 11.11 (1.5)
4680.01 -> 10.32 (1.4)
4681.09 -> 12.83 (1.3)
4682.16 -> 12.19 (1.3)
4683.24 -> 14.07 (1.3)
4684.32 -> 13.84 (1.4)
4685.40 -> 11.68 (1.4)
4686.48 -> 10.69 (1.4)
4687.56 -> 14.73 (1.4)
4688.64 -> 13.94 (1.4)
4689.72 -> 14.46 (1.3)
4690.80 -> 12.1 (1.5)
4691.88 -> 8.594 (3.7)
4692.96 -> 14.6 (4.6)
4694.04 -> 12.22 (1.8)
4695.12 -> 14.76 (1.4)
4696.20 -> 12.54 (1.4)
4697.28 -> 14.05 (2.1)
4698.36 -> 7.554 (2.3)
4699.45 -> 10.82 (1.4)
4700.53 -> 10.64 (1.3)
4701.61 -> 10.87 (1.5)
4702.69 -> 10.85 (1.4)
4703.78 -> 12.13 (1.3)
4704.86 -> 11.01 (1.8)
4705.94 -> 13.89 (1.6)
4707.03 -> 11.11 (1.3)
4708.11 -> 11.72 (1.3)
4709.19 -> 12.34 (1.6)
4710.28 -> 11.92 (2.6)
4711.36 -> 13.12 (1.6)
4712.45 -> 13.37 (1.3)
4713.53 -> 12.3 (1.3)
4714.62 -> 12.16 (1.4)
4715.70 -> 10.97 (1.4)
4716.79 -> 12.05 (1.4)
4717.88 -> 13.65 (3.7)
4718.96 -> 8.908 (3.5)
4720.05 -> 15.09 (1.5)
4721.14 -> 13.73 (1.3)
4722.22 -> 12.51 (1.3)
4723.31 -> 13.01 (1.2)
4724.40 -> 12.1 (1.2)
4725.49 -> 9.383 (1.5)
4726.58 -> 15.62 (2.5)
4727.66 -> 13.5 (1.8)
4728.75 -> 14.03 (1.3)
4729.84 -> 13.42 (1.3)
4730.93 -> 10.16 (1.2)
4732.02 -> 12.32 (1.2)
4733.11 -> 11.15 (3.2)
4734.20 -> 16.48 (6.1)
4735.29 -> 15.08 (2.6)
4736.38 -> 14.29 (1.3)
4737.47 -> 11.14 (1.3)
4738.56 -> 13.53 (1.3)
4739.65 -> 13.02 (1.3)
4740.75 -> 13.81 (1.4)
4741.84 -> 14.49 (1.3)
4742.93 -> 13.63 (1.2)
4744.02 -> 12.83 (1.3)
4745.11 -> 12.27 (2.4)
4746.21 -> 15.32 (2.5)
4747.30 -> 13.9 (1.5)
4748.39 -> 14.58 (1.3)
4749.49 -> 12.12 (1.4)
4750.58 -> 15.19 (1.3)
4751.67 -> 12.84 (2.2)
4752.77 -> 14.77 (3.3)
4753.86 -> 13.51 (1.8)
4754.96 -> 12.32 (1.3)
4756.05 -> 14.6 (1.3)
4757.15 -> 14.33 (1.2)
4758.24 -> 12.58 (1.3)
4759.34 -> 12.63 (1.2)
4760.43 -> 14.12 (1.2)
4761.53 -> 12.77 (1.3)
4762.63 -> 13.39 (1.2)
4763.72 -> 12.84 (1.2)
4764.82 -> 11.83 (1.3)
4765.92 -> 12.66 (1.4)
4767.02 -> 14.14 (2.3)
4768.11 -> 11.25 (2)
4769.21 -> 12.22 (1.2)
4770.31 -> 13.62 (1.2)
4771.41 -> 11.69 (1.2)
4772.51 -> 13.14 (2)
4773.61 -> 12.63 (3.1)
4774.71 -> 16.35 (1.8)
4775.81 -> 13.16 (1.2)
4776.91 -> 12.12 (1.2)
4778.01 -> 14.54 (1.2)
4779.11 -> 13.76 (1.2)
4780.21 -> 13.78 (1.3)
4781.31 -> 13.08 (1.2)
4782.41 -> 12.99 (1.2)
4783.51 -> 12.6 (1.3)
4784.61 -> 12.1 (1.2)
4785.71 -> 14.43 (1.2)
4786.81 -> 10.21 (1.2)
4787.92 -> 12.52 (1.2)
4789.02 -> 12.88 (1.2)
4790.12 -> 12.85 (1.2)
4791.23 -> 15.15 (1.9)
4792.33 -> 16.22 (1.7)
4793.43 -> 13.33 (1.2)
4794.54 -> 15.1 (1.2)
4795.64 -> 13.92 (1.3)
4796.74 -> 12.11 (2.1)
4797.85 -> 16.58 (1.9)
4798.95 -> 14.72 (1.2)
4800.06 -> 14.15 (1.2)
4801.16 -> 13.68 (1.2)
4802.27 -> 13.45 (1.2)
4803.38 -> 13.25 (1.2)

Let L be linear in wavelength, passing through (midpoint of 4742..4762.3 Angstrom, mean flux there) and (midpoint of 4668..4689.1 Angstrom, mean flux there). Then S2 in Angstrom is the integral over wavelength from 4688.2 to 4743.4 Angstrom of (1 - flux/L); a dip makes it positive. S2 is 1.8 Angstrom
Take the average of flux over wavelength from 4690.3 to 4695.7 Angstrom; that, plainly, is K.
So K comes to 12.5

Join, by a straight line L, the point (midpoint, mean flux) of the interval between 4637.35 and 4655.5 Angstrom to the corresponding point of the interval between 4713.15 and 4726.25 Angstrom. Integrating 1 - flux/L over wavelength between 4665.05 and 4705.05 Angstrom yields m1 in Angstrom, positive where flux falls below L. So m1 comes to 1.0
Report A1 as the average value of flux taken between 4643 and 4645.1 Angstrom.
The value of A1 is 11.9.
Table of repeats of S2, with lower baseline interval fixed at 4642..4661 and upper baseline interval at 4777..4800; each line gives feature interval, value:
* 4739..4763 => -0.4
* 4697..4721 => 2.3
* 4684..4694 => 0.2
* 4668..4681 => 1.0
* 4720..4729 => 0.1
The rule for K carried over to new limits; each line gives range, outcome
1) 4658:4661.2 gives 14.3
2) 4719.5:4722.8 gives 13.8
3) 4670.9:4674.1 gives 12.9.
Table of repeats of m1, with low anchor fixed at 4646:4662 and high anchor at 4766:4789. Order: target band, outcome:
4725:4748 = -0.55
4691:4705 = 1.50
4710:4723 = 0.51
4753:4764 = -0.30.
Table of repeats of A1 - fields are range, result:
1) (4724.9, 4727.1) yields 12.4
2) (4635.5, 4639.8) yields 12.9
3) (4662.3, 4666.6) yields 11.7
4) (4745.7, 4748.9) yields 14.6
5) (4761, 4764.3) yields 13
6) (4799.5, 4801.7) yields 13.9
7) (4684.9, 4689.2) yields 12.8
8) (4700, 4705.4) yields 11.1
